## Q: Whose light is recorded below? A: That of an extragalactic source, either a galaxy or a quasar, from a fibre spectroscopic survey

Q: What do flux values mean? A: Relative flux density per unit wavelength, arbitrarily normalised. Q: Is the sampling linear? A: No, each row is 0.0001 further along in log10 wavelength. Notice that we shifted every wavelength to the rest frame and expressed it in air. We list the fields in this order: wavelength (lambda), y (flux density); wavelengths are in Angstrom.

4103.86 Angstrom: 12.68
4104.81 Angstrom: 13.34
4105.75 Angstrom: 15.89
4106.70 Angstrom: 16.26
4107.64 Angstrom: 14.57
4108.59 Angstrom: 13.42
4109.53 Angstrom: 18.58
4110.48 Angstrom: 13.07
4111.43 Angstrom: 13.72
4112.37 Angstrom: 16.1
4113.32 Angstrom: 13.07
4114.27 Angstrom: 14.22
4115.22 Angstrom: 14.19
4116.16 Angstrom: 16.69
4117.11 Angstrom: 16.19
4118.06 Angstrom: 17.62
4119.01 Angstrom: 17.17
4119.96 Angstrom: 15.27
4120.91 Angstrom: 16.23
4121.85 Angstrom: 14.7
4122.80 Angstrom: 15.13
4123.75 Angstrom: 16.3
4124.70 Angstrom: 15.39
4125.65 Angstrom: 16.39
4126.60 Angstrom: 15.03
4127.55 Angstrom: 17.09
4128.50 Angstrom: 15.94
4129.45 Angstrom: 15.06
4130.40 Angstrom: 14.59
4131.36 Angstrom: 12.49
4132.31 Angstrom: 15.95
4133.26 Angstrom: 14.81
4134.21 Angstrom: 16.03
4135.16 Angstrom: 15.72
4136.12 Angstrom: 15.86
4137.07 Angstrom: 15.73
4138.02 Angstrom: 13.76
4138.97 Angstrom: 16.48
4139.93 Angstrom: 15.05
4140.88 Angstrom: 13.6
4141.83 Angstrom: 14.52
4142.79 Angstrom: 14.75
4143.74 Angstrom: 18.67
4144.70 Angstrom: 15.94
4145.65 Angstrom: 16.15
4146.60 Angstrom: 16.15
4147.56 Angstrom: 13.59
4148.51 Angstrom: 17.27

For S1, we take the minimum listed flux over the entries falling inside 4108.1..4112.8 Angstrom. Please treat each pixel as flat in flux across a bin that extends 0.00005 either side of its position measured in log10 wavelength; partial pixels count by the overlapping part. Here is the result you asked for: 13.07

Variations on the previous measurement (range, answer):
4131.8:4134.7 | 14.81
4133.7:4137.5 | 15.72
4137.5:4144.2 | 13.6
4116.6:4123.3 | 14.7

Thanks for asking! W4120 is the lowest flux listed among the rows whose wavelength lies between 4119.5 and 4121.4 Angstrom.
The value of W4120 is 15.27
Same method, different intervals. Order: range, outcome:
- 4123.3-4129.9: 15.03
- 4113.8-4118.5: 14.19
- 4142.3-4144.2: 14.75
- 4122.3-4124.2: 15.13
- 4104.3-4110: 13.34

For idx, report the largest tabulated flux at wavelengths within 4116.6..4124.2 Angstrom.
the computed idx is 17.62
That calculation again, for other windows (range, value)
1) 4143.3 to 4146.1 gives 18.67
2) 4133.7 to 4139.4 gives 16.48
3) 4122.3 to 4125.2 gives 16.3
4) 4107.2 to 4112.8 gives 18.58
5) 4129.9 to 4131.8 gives 14.59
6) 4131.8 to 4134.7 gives 16.03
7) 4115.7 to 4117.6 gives 16.69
